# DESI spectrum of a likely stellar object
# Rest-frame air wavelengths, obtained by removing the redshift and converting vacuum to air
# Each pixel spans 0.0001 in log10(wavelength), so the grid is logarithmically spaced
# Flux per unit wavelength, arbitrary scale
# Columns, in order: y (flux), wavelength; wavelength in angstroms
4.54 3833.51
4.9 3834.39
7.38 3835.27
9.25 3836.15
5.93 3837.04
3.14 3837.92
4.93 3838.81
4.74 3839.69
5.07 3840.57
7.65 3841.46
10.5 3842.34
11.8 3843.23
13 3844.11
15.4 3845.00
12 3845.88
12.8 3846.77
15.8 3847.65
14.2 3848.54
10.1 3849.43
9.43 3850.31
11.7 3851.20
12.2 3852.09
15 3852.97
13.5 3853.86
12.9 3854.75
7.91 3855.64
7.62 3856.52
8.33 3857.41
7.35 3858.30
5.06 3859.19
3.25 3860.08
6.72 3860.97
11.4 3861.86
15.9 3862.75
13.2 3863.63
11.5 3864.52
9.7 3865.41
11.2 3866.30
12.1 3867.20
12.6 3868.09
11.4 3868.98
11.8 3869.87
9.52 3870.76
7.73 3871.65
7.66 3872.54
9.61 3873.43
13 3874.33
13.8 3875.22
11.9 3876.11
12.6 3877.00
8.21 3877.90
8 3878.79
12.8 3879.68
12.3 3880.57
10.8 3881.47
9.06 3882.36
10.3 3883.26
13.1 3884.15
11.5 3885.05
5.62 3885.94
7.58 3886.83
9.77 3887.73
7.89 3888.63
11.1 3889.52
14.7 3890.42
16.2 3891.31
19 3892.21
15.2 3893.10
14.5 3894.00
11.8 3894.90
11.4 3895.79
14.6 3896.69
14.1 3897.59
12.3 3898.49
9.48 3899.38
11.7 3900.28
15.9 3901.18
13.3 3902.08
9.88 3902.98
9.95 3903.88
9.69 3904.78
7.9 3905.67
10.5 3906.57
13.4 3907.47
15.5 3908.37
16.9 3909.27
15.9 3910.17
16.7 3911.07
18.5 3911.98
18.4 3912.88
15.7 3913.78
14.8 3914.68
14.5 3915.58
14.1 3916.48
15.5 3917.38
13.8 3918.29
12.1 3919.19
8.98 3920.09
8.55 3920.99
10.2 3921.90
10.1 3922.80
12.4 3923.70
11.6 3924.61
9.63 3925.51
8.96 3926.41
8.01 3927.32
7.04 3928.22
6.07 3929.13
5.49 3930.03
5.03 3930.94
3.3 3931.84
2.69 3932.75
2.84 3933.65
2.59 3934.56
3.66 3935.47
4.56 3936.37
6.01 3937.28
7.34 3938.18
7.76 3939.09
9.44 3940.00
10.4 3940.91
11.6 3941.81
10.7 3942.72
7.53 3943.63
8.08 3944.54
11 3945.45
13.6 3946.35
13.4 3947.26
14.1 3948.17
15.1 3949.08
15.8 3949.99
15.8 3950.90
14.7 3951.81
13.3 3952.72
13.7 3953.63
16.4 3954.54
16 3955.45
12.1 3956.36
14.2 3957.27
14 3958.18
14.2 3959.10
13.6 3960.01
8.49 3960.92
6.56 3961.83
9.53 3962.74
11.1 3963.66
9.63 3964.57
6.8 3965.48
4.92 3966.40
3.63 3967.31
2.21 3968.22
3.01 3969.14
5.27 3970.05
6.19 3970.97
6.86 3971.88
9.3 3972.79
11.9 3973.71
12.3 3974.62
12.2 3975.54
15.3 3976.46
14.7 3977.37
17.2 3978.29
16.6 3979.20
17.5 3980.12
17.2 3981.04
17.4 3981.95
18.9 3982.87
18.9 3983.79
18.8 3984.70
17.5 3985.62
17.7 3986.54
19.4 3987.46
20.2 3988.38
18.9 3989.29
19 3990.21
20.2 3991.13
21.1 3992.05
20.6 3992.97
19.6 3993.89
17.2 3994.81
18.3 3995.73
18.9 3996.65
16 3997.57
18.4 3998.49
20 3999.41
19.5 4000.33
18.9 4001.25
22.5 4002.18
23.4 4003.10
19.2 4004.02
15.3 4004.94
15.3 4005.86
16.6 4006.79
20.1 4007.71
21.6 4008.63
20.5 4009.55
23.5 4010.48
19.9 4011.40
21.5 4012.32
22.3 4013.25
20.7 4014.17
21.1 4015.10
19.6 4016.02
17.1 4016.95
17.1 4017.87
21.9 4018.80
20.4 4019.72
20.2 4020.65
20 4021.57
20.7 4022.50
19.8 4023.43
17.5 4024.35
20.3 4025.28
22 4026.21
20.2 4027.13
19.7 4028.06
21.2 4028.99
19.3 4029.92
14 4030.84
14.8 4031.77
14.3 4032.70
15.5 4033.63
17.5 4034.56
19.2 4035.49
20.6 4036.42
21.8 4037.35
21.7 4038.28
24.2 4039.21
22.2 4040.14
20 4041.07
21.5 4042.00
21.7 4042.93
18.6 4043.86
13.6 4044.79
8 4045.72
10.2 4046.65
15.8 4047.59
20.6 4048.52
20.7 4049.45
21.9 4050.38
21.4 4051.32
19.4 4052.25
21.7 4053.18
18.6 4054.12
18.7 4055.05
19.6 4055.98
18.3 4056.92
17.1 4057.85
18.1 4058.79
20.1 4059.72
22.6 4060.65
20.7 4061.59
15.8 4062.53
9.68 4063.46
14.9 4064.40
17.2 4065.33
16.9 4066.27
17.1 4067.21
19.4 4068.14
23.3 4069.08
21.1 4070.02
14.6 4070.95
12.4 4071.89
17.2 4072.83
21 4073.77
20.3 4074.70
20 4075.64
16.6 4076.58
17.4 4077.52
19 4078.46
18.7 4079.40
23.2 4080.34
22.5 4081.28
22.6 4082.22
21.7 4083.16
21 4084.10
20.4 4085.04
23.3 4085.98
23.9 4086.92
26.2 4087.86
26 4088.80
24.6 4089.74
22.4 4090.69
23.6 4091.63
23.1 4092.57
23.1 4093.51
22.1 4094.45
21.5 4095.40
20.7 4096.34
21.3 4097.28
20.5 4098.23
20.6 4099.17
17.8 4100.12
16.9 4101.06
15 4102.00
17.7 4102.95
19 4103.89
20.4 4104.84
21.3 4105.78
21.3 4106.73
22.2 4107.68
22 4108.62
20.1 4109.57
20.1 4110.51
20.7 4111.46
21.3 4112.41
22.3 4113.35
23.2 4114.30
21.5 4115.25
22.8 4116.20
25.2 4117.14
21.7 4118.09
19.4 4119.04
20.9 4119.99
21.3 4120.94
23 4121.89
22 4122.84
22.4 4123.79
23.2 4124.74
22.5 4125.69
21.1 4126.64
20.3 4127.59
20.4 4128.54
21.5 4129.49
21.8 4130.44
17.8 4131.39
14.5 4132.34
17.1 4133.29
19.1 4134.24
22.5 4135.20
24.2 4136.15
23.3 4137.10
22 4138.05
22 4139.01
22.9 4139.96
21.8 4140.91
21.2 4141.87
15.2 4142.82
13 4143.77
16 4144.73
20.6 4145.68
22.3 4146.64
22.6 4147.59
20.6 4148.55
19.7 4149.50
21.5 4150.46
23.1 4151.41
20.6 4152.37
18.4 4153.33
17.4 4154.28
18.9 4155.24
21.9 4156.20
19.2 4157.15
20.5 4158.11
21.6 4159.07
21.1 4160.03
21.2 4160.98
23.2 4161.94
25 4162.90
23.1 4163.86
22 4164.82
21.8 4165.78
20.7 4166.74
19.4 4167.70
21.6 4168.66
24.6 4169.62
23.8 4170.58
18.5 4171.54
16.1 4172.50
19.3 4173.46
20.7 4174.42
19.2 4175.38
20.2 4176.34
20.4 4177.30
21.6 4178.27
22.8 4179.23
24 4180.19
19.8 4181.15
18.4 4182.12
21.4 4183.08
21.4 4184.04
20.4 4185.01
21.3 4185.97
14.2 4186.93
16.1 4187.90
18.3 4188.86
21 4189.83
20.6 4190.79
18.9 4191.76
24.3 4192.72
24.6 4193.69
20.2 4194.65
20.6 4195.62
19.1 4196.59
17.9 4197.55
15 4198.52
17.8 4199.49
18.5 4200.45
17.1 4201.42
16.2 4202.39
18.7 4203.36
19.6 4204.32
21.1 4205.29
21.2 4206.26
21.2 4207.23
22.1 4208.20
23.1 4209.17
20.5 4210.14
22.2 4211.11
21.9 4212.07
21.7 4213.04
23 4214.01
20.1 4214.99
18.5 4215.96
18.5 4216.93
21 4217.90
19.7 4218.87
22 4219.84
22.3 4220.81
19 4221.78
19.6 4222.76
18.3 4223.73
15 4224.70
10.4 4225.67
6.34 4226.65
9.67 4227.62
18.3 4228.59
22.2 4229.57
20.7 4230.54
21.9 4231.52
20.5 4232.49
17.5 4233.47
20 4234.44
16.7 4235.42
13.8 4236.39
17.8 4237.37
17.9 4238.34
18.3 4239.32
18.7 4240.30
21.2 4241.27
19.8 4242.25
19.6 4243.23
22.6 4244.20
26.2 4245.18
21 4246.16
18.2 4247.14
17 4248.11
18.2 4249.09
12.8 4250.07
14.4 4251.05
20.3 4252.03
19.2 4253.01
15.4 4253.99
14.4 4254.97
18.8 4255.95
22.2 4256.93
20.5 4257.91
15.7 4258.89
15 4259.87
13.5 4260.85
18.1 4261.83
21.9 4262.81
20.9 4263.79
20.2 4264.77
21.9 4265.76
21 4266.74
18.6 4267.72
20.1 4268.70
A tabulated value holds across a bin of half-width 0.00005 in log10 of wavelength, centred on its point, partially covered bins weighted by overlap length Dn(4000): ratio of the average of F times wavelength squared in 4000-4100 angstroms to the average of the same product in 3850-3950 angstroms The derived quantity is 1.95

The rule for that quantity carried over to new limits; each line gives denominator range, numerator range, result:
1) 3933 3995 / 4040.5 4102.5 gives 1.65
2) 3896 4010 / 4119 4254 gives 1.71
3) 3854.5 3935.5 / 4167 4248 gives 2.10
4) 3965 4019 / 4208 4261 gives 1.26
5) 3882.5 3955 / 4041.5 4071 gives 1.73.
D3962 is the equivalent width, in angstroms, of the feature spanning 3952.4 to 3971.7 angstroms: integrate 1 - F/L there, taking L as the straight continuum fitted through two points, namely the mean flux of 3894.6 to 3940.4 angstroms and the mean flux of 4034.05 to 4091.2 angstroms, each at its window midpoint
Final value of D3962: 5.11 angstroms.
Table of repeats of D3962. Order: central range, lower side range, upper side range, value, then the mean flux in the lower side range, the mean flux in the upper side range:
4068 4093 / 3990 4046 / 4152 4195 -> -1.4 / 19.3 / 20.7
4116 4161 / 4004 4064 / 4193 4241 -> -4.0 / 19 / 19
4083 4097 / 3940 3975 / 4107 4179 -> -3.8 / 10.7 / 20.9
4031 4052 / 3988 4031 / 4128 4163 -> 1.5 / 19.6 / 20.4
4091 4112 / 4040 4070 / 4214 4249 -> -2.4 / 18.3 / 18.6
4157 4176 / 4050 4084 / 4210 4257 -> -2.4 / 18.9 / 18.6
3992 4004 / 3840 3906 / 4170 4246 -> -4.4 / 11.2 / 19.5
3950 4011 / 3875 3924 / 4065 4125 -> 3.3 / 12.4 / 20.8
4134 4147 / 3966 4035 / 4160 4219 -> -0.6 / 17.2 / 20.4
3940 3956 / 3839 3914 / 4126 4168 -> 1.2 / 11.5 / 20.6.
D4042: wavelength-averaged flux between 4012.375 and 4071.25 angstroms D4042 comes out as 18.8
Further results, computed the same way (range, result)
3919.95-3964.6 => 9.95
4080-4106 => 21.5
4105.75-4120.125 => 21.6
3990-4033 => 19.4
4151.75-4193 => 20.6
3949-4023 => 16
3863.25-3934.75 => 11.3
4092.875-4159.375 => 20.6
